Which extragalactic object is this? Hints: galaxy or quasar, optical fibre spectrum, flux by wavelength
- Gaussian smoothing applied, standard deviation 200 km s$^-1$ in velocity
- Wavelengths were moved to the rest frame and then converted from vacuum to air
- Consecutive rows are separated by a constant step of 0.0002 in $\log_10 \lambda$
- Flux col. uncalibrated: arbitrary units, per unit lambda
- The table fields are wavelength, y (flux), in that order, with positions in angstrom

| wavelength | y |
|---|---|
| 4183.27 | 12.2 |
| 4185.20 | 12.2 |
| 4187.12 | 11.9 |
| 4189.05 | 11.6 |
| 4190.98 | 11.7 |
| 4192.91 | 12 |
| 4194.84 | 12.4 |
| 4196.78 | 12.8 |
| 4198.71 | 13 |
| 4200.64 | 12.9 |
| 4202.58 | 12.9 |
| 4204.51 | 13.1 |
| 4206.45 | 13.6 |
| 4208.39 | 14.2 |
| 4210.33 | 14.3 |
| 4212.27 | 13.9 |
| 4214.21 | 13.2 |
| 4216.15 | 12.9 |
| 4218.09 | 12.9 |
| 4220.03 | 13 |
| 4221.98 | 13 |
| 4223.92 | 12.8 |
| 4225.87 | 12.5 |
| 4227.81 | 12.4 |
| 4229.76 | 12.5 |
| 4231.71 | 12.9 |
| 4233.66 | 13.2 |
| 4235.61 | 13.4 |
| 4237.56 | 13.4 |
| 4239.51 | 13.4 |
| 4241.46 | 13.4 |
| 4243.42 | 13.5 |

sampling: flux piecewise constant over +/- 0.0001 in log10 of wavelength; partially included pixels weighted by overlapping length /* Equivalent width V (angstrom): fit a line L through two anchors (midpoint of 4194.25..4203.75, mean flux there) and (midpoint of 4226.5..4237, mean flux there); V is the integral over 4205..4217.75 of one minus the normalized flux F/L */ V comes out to -0.8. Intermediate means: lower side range 12.8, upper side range 12.9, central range 13.6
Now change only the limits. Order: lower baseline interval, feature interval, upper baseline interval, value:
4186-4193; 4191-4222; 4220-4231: -2.2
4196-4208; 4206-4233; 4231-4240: 0.1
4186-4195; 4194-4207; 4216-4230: -0.8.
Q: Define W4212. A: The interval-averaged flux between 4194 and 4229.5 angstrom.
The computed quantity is 13.1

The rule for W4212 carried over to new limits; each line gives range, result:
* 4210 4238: 13.1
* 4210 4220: 13.4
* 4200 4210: 13.4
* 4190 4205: 12.6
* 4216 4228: 12.8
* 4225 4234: 12.7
